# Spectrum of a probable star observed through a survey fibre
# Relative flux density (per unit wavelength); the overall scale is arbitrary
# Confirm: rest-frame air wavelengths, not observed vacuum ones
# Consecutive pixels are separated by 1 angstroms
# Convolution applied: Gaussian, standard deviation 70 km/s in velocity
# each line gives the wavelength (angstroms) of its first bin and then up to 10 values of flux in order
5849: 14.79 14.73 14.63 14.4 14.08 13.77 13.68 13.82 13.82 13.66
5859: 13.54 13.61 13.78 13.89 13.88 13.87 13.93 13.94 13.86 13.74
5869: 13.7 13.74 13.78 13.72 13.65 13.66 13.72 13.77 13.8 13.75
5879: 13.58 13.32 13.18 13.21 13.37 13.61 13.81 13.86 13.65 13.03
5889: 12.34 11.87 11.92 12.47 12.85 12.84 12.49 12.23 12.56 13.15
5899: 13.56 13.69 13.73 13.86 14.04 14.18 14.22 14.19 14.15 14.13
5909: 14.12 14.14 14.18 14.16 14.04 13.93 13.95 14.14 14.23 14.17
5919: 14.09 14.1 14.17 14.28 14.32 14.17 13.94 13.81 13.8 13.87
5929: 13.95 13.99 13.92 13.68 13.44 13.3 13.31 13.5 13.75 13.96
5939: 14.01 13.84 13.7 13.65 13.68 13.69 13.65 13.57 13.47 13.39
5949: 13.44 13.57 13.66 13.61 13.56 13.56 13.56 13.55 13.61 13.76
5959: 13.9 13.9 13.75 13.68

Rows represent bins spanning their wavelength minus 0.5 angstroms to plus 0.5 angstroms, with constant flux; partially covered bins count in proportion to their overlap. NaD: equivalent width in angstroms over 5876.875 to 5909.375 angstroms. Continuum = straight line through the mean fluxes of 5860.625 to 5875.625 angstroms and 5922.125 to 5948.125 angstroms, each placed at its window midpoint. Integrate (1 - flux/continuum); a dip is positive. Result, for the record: 1.0 angstroms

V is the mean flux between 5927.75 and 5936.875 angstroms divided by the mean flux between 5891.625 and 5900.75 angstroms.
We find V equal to 1.06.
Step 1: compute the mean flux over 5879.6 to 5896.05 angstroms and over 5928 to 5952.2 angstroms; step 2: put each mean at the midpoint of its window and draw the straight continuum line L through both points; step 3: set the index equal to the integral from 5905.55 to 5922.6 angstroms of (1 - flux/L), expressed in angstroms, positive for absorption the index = -1.05 angstroms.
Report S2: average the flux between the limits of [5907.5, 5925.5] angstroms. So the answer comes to 14.1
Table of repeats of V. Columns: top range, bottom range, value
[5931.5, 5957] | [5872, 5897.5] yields 1.03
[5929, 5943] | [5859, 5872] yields 0.99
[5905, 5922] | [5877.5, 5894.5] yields 1.08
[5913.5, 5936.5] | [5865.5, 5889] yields 1.02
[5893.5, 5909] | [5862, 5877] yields 0.98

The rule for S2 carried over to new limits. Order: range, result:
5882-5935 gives 13.6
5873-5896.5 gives 13.2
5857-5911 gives 13.5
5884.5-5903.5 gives 13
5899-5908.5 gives 14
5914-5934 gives 14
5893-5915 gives 13.7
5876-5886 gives 13.5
